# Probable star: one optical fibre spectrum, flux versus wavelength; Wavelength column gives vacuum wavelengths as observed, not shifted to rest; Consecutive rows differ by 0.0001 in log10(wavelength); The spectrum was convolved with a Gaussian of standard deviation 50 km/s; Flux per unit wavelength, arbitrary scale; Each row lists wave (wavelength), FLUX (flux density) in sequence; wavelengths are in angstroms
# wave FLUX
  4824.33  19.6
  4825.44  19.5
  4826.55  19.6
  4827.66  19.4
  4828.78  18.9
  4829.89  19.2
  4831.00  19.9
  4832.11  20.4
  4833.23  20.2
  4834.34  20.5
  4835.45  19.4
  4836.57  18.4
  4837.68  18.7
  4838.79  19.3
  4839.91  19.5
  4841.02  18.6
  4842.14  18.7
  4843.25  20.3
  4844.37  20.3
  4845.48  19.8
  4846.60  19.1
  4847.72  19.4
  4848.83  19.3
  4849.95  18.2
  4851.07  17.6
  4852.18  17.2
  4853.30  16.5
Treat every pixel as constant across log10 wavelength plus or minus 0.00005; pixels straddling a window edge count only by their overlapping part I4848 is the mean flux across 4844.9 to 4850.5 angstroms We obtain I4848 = 19.2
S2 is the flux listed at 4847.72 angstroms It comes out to 19.4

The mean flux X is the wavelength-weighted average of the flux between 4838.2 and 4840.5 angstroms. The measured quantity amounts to 19.4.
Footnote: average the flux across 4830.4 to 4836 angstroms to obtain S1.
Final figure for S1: 20.1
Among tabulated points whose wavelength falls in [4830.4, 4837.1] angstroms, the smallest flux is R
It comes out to 18.4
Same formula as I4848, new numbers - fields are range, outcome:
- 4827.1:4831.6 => 19.4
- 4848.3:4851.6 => 18.3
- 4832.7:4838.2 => 19.5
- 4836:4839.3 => 18.8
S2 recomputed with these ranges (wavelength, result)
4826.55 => 19.6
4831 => 19.9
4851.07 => 17.6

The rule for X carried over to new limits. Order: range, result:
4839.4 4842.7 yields 19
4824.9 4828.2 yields 19.5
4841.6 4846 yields 19.8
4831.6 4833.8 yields 20.3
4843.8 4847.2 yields 19.7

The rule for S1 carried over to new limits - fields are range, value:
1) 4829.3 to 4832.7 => 19.8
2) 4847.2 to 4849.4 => 19.4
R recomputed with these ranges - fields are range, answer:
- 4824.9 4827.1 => 19.5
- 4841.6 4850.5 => 18.2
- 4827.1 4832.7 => 18.9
